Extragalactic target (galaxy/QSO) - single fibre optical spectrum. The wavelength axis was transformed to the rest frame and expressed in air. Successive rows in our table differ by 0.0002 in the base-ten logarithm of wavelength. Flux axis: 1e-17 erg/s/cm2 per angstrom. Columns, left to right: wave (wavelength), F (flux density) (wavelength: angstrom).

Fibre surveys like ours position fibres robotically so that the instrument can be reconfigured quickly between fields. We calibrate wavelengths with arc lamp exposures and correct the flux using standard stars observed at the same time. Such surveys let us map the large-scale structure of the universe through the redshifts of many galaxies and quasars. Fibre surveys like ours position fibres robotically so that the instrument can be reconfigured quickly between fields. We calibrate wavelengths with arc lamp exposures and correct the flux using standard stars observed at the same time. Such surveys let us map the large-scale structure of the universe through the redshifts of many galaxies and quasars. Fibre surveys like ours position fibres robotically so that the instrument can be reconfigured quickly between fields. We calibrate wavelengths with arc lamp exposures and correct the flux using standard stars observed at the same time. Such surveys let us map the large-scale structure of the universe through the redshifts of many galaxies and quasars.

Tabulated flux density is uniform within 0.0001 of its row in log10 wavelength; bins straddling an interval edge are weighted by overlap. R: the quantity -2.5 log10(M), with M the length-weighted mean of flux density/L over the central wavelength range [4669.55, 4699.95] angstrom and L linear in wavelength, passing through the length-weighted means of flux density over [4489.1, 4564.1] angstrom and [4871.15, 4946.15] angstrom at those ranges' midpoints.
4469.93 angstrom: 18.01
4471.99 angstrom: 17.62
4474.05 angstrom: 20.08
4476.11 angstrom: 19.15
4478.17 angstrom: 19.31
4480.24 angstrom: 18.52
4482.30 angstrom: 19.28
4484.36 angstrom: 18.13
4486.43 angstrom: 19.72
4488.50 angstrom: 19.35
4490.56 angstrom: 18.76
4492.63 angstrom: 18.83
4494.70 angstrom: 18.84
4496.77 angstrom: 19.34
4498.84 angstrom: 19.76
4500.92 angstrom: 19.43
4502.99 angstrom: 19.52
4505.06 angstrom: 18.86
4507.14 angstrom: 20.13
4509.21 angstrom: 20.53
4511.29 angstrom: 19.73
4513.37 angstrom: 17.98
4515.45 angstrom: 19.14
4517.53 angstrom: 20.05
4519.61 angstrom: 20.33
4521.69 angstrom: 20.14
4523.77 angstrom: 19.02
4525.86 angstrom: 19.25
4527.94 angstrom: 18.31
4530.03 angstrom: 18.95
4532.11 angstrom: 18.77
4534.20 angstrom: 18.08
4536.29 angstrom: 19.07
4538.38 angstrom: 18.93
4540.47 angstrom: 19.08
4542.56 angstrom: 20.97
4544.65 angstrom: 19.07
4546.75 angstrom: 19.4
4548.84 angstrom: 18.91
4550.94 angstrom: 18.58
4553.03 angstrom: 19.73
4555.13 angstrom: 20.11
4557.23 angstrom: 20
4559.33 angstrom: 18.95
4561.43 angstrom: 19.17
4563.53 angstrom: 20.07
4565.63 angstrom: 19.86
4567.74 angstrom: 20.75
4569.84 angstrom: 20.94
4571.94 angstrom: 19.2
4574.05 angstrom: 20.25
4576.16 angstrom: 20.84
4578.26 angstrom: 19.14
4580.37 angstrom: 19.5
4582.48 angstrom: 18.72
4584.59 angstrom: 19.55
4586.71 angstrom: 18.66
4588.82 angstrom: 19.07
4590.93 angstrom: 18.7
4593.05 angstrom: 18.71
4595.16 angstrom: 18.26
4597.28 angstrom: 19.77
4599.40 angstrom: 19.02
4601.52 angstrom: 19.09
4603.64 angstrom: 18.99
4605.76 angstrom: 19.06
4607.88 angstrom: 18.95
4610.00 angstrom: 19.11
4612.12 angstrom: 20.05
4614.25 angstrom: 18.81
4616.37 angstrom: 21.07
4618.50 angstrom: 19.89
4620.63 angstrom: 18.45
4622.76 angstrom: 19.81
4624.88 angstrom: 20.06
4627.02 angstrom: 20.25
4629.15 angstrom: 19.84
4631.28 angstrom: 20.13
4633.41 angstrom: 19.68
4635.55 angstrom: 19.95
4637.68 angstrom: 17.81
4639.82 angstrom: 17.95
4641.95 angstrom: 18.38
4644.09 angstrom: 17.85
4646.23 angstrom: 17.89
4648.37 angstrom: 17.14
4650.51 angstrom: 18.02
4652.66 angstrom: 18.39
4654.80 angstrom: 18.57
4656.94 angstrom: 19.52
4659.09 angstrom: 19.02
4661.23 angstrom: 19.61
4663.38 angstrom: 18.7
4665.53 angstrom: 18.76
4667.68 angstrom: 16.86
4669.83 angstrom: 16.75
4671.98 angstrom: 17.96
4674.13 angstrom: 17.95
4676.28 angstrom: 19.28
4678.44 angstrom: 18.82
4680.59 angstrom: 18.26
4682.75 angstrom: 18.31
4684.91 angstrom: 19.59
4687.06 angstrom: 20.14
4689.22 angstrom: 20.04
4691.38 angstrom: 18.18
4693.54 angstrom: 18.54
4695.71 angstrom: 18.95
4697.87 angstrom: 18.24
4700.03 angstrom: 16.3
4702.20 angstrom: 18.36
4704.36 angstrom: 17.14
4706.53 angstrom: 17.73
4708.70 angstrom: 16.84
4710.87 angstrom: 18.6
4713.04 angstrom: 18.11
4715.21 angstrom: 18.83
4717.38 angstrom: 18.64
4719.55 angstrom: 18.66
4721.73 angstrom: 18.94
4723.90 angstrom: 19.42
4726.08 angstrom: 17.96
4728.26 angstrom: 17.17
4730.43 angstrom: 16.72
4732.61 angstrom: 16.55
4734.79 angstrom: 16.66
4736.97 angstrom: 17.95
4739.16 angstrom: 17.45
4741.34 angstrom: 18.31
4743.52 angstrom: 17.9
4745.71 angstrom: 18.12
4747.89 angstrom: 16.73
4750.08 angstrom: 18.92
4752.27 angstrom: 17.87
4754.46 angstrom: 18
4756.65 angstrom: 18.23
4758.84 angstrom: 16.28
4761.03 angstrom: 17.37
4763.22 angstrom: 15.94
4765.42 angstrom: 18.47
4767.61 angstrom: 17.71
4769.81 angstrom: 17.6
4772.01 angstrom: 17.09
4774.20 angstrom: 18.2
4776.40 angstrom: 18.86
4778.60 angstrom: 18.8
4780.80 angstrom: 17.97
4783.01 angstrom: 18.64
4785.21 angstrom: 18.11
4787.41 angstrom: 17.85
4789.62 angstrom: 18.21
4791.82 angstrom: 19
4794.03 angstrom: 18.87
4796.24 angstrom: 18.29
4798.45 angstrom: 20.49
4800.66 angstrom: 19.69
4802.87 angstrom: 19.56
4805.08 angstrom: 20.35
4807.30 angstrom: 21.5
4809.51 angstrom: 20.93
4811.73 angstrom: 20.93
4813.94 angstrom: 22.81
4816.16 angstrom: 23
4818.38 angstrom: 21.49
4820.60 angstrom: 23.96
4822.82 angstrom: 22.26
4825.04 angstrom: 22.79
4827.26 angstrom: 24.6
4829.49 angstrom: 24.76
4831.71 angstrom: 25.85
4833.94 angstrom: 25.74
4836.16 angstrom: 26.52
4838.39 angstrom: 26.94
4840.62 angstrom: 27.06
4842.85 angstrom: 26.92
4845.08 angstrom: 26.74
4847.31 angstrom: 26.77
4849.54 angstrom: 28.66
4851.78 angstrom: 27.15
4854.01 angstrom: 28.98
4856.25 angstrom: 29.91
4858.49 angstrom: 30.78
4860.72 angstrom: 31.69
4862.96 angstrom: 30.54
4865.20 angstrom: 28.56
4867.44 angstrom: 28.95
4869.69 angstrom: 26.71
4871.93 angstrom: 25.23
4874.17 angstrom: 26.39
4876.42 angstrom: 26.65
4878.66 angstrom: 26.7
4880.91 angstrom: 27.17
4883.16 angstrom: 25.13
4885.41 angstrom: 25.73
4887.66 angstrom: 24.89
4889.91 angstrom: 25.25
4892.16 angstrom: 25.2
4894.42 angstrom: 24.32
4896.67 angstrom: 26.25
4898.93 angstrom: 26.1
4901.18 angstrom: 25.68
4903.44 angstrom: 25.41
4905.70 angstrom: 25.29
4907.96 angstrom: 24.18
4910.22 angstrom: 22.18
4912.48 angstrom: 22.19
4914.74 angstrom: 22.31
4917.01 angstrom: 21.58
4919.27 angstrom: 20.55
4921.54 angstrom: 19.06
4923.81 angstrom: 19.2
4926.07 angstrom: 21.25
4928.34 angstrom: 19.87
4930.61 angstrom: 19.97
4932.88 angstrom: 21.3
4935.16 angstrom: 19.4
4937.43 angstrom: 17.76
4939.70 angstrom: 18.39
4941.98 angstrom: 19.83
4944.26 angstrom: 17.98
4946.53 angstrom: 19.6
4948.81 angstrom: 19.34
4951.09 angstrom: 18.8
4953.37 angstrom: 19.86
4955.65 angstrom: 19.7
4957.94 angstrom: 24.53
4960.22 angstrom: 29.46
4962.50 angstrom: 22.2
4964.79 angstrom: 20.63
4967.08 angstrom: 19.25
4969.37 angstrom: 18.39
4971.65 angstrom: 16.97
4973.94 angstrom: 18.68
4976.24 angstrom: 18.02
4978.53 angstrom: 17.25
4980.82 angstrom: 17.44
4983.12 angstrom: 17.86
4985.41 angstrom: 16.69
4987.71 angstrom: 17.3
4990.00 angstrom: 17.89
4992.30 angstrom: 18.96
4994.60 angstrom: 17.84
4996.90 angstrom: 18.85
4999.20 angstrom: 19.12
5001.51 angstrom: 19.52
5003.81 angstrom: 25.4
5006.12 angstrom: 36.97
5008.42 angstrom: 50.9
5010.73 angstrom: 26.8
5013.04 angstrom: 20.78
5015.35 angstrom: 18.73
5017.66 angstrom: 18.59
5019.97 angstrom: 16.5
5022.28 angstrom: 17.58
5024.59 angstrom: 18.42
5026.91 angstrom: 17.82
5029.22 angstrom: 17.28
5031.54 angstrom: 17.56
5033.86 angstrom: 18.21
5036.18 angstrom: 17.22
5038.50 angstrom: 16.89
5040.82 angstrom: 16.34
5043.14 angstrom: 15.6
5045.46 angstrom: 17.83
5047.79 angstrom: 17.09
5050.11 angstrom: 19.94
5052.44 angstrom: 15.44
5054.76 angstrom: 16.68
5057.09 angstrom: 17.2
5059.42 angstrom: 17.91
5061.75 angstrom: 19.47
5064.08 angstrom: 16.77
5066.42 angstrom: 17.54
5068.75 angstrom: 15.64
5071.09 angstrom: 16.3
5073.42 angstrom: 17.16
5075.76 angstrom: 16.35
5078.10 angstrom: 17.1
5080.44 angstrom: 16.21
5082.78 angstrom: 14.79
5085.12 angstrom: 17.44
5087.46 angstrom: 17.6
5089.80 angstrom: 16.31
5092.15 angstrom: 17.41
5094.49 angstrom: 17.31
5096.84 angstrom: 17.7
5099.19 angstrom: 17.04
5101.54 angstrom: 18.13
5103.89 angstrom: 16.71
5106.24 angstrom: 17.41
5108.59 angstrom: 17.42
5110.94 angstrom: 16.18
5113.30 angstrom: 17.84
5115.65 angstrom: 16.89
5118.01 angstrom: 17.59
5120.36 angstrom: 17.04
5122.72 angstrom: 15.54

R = 0.12 mag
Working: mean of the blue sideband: 19.3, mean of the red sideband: 22.9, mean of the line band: 18.6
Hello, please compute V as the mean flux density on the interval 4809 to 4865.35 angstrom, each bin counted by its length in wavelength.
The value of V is 26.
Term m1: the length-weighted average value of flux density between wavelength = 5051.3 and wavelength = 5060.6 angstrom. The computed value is 16.8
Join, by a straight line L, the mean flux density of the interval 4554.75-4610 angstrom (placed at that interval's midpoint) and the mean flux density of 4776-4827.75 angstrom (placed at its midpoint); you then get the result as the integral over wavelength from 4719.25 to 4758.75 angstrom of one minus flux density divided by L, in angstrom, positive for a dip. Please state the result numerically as 4.5 angstrom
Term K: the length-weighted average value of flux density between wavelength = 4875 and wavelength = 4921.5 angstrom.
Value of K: 24.5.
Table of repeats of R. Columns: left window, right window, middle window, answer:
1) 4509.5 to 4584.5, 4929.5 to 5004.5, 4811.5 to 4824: -0.158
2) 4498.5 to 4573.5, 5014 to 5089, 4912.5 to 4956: -0.121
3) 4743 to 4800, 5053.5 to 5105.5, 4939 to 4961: -0.182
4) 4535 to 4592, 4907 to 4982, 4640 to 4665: 0.070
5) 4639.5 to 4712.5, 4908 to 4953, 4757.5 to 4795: 0.064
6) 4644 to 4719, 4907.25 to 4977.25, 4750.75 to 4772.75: 0.089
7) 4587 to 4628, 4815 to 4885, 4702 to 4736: 0.256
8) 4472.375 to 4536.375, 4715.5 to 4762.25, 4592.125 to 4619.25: -0.039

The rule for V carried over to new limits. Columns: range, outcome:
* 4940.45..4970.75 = 20.7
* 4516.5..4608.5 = 19.4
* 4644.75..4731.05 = 18.3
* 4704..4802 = 18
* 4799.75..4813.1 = 20.6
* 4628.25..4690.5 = 18.7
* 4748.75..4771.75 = 17.6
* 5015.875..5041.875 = 17.5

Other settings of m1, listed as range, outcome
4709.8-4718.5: 18.6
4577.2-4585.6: 19.2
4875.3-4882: 26.9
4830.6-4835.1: 25.8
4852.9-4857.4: 29.4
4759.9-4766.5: 17.2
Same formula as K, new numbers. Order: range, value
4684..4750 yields 18.1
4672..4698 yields 18.8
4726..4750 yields 17.5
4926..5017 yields 21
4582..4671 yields 18.9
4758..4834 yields 20.1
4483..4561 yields 19.3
